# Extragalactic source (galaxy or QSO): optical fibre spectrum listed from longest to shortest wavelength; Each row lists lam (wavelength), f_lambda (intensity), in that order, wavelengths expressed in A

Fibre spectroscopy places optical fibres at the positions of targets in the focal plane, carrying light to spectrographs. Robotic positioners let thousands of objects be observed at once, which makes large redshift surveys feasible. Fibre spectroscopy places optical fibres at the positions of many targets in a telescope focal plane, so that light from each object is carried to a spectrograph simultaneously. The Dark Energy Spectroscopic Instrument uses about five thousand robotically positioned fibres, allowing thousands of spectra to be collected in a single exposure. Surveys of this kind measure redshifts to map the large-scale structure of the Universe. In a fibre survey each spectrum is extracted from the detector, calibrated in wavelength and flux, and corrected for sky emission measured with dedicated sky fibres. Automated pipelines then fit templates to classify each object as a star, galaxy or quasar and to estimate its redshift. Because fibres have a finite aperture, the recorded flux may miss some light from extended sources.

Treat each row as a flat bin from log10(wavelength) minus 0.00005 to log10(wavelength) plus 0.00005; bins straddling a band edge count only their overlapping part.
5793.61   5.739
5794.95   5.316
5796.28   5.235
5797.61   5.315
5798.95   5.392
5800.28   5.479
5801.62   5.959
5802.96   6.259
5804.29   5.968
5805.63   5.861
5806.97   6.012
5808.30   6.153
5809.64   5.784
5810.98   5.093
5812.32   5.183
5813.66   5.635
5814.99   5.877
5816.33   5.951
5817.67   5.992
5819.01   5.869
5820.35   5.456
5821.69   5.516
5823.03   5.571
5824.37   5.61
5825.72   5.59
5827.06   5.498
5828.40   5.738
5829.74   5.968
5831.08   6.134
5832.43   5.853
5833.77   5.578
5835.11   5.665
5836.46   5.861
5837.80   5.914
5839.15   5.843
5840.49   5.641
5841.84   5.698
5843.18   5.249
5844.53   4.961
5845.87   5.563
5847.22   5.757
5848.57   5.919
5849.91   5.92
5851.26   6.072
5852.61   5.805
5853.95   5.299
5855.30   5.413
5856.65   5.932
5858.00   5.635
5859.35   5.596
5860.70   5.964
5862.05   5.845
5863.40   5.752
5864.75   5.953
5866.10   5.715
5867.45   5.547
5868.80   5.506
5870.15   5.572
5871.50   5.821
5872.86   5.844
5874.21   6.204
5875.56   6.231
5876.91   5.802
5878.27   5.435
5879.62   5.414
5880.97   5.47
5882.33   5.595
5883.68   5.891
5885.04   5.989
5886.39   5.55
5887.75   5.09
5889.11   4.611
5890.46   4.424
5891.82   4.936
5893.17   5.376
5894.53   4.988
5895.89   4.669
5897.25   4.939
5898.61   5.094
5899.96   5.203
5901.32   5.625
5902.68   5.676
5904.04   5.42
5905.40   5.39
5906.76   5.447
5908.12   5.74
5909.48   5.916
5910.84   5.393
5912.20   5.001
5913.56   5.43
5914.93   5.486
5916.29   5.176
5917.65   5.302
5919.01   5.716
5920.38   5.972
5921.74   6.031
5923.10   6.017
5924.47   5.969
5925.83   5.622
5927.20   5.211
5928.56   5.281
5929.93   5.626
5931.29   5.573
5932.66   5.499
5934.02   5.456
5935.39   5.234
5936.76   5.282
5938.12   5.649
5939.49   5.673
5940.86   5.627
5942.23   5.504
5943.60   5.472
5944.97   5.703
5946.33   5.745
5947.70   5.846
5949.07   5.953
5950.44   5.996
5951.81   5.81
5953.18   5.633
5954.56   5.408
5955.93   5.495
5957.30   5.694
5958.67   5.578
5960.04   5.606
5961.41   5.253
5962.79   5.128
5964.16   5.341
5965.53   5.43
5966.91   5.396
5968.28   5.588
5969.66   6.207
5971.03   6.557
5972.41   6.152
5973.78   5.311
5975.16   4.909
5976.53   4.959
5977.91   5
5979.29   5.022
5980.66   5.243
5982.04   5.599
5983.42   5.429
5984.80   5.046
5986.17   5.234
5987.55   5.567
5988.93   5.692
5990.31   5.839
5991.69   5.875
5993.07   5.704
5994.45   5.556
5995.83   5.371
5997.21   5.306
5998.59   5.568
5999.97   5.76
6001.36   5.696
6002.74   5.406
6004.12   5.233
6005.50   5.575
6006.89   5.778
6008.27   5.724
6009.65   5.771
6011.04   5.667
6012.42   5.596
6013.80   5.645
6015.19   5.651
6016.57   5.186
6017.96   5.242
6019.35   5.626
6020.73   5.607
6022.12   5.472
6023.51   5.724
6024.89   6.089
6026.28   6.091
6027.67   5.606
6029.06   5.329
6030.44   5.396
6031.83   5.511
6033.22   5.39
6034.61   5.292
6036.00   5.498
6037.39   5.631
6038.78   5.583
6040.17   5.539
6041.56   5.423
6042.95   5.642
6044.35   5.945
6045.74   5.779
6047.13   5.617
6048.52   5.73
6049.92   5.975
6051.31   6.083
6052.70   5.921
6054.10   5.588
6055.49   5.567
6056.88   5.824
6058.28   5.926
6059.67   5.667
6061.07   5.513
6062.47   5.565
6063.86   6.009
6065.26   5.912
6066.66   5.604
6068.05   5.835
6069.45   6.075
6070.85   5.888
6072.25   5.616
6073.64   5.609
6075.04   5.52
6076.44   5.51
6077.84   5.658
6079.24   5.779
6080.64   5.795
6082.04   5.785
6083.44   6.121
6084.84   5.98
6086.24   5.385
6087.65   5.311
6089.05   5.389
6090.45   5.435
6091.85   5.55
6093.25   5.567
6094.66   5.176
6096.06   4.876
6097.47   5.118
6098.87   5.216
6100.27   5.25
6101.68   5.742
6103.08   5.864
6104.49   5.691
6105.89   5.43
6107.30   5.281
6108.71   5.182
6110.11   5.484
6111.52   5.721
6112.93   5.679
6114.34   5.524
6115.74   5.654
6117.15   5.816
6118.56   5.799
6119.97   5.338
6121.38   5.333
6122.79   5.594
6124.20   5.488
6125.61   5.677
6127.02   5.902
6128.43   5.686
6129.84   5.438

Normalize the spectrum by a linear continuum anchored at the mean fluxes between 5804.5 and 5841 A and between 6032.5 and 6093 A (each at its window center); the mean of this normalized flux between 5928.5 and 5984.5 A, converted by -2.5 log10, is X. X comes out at 0.03 mag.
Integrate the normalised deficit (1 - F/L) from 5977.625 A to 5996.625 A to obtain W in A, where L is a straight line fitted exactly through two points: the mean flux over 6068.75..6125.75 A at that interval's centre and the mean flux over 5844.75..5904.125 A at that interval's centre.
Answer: 0.34 A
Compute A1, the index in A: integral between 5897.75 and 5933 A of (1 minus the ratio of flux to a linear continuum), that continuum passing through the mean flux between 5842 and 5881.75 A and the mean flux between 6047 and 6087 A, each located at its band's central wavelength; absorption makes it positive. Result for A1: 1.1 A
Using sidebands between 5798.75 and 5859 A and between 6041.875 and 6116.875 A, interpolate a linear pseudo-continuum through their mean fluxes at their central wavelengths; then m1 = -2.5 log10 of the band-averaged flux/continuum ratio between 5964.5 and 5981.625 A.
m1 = 0.04 mag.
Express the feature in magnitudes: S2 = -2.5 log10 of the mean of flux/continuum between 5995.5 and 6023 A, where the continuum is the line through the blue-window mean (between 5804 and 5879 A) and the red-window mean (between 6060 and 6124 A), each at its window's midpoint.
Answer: 0.02 mag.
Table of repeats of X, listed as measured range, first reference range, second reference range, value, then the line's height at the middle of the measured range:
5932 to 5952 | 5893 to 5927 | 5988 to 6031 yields -0.023 mag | 5.51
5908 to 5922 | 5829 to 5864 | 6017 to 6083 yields 0.033 mag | 5.71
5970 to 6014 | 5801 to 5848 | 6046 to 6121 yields 0.025 mag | 5.66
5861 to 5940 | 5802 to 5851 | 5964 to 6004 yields 0.023 mag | 5.63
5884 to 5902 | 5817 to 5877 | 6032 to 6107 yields 0.116 mag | 5.71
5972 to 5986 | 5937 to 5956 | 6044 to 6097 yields 0.085 mag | 5.68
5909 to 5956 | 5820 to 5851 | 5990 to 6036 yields 0.007 mag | 5.63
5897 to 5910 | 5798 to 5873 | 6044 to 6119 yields 0.046 mag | 5.69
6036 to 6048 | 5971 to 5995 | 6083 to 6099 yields -0.040 mag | 5.44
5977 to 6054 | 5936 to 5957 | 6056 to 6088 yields 0.025 mag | 5.7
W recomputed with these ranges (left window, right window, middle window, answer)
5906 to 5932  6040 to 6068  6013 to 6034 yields 0.5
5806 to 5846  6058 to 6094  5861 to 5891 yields 0.4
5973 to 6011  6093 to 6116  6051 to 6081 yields -1.7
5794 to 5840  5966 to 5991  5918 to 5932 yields -0.3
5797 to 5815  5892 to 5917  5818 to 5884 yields -2.1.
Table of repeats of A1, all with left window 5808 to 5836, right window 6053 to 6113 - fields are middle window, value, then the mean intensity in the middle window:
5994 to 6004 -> 0.2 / 5.51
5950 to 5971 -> 0.2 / 5.6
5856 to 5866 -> -0.2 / 5.8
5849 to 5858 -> -0.1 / 5.74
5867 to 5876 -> -0.2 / 5.82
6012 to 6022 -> 0.2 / 5.5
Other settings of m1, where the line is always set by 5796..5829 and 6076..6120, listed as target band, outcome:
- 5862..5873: -0.01 mag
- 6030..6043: 0.02 mag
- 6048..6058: -0.05 mag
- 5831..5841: -0.02 mag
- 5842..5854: 0.01 mag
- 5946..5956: -0.03 mag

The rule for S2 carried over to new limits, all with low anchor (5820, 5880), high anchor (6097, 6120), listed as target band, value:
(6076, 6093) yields -0.02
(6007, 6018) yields 0.00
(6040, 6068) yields -0.03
